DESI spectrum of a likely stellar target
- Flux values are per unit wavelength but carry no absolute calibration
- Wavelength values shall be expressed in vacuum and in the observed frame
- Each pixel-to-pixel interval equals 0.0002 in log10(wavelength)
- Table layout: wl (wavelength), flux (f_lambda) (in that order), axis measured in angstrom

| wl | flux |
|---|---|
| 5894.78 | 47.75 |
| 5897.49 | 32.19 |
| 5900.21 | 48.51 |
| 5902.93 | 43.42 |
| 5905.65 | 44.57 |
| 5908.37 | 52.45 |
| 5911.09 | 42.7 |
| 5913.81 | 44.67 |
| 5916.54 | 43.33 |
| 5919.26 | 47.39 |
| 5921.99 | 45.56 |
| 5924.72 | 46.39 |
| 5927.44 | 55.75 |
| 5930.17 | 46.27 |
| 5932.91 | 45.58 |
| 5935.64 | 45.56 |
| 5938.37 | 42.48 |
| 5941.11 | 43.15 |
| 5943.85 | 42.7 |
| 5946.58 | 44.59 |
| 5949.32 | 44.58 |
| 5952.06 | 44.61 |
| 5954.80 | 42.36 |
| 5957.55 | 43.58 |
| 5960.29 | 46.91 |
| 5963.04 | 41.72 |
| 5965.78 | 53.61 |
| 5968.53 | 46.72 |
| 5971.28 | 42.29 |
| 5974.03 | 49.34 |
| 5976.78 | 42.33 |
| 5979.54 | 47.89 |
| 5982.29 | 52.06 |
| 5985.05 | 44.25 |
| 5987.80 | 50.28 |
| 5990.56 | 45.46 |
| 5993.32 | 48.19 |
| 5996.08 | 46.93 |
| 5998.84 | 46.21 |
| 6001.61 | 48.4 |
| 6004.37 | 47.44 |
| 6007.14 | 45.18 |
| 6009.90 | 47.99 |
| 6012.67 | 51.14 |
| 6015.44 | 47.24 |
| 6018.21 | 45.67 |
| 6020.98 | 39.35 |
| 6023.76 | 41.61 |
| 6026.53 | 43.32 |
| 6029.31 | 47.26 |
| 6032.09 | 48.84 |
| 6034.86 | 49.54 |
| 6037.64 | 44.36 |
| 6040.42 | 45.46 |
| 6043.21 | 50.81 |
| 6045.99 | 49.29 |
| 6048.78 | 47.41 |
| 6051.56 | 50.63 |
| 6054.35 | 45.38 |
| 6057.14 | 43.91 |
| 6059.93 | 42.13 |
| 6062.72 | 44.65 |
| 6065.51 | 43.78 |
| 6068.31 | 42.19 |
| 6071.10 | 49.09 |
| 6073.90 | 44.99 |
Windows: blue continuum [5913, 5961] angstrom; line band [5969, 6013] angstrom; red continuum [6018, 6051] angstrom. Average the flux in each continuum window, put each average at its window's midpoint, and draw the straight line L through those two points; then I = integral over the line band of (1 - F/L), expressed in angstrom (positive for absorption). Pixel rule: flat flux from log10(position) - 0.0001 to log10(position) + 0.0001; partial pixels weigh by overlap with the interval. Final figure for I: -1.3 angstrom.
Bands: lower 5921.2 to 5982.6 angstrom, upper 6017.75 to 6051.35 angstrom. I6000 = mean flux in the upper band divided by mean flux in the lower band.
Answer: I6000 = 1.0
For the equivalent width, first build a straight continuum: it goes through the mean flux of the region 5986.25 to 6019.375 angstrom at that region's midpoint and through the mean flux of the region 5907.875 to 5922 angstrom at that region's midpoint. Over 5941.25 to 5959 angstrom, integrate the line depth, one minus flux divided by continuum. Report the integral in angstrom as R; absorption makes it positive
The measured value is 1.0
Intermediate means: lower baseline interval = 45.7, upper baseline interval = 47.5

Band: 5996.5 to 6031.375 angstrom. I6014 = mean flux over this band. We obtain 46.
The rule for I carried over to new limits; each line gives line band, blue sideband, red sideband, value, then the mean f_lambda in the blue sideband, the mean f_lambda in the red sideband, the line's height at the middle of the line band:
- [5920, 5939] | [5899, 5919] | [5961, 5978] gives -0.47 angstrom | 45.7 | 46.1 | 45.9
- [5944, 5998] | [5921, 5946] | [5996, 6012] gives 0.57 angstrom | 45.9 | 47.2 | 46.6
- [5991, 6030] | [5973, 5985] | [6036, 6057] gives 1.09 angstrom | 47.4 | 47.4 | 47.4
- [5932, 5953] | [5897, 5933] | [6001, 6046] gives 0.90 angstrom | 45.9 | 46.5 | 46.1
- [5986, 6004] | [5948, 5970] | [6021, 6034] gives -0.94 angstrom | 45.5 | 44.8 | 45.1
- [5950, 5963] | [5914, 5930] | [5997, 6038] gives 0.80 angstrom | 47.4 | 46.3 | 47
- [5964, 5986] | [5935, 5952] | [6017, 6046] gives -1.35 angstrom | 43.8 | 45.8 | 44.5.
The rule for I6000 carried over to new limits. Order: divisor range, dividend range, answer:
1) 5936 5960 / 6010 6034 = 1.05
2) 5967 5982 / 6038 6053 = 1.05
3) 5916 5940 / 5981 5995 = 1.03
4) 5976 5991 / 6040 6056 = 1.02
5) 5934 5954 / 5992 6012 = 1.08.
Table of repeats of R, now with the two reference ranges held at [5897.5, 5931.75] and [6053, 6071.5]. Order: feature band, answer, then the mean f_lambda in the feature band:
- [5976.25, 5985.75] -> -0.4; 47.2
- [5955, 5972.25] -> -0.1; 45.6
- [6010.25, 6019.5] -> -0.7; 48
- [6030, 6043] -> -0.8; 47.4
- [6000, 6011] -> -0.6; 47.2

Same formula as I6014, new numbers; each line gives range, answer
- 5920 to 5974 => 45.6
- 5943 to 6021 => 46.3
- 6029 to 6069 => 46.4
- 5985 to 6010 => 47.1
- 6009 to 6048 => 46.6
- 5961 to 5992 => 46.9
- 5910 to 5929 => 46.6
